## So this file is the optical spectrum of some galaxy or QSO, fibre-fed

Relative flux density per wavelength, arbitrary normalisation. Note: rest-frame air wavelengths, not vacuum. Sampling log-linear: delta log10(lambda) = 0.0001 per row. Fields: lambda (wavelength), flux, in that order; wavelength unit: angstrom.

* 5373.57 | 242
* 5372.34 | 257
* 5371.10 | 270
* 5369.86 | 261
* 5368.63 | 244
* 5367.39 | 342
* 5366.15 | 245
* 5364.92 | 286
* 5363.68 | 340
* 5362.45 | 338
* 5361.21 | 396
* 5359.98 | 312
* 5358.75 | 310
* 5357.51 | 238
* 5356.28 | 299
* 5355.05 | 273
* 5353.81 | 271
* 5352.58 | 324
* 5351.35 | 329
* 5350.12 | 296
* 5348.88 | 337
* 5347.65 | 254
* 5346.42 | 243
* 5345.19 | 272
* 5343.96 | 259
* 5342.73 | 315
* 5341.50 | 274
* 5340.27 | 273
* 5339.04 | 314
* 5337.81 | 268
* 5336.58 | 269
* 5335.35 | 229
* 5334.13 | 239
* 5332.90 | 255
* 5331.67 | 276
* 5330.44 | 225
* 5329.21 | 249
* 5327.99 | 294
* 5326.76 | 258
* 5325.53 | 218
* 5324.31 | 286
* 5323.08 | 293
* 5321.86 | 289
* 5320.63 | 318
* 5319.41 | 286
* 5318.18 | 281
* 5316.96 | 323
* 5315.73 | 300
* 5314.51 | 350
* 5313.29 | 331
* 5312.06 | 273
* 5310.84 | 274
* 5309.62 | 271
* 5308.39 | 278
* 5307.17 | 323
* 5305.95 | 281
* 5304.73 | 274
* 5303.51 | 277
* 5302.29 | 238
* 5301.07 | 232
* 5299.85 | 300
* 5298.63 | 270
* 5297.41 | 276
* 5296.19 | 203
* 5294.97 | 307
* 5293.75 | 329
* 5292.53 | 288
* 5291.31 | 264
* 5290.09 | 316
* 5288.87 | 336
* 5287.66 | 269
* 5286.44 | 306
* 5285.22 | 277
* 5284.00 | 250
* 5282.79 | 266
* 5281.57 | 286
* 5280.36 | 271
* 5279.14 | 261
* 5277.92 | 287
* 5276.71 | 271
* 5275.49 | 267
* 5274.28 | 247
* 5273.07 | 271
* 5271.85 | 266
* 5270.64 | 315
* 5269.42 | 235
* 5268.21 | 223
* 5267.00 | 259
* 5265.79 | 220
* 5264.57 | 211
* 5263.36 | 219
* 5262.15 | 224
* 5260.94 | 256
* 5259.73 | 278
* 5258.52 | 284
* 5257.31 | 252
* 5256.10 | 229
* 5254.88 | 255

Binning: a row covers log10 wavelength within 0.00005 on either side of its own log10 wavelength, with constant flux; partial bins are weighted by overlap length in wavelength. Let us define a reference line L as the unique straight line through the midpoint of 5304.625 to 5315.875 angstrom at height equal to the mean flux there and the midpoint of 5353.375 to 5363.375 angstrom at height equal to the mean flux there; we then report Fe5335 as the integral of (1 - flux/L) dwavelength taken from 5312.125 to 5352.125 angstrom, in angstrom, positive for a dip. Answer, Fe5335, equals 2.6 angstrom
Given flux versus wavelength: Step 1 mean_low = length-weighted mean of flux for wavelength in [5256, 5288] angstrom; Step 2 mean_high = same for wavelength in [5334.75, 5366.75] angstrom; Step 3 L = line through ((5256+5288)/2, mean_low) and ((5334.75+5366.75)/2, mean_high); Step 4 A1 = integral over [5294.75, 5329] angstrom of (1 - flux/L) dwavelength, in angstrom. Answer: -0.8 angstrom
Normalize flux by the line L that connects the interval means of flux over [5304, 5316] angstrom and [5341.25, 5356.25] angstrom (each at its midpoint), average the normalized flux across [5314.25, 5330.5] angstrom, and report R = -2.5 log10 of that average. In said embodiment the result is 0.03 mag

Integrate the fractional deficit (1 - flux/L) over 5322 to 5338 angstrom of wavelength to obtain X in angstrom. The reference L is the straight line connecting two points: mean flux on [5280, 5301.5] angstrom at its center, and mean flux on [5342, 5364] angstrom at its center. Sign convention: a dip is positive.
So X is 1.8 angstrom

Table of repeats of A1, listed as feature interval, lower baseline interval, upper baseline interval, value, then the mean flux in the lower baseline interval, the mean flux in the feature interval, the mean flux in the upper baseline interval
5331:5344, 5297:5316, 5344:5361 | 0.8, 284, 270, 291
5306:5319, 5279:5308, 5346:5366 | -0.6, 279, 299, 302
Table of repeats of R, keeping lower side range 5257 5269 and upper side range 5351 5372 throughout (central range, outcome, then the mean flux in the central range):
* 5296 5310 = -0.023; 271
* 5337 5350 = 0.025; 281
